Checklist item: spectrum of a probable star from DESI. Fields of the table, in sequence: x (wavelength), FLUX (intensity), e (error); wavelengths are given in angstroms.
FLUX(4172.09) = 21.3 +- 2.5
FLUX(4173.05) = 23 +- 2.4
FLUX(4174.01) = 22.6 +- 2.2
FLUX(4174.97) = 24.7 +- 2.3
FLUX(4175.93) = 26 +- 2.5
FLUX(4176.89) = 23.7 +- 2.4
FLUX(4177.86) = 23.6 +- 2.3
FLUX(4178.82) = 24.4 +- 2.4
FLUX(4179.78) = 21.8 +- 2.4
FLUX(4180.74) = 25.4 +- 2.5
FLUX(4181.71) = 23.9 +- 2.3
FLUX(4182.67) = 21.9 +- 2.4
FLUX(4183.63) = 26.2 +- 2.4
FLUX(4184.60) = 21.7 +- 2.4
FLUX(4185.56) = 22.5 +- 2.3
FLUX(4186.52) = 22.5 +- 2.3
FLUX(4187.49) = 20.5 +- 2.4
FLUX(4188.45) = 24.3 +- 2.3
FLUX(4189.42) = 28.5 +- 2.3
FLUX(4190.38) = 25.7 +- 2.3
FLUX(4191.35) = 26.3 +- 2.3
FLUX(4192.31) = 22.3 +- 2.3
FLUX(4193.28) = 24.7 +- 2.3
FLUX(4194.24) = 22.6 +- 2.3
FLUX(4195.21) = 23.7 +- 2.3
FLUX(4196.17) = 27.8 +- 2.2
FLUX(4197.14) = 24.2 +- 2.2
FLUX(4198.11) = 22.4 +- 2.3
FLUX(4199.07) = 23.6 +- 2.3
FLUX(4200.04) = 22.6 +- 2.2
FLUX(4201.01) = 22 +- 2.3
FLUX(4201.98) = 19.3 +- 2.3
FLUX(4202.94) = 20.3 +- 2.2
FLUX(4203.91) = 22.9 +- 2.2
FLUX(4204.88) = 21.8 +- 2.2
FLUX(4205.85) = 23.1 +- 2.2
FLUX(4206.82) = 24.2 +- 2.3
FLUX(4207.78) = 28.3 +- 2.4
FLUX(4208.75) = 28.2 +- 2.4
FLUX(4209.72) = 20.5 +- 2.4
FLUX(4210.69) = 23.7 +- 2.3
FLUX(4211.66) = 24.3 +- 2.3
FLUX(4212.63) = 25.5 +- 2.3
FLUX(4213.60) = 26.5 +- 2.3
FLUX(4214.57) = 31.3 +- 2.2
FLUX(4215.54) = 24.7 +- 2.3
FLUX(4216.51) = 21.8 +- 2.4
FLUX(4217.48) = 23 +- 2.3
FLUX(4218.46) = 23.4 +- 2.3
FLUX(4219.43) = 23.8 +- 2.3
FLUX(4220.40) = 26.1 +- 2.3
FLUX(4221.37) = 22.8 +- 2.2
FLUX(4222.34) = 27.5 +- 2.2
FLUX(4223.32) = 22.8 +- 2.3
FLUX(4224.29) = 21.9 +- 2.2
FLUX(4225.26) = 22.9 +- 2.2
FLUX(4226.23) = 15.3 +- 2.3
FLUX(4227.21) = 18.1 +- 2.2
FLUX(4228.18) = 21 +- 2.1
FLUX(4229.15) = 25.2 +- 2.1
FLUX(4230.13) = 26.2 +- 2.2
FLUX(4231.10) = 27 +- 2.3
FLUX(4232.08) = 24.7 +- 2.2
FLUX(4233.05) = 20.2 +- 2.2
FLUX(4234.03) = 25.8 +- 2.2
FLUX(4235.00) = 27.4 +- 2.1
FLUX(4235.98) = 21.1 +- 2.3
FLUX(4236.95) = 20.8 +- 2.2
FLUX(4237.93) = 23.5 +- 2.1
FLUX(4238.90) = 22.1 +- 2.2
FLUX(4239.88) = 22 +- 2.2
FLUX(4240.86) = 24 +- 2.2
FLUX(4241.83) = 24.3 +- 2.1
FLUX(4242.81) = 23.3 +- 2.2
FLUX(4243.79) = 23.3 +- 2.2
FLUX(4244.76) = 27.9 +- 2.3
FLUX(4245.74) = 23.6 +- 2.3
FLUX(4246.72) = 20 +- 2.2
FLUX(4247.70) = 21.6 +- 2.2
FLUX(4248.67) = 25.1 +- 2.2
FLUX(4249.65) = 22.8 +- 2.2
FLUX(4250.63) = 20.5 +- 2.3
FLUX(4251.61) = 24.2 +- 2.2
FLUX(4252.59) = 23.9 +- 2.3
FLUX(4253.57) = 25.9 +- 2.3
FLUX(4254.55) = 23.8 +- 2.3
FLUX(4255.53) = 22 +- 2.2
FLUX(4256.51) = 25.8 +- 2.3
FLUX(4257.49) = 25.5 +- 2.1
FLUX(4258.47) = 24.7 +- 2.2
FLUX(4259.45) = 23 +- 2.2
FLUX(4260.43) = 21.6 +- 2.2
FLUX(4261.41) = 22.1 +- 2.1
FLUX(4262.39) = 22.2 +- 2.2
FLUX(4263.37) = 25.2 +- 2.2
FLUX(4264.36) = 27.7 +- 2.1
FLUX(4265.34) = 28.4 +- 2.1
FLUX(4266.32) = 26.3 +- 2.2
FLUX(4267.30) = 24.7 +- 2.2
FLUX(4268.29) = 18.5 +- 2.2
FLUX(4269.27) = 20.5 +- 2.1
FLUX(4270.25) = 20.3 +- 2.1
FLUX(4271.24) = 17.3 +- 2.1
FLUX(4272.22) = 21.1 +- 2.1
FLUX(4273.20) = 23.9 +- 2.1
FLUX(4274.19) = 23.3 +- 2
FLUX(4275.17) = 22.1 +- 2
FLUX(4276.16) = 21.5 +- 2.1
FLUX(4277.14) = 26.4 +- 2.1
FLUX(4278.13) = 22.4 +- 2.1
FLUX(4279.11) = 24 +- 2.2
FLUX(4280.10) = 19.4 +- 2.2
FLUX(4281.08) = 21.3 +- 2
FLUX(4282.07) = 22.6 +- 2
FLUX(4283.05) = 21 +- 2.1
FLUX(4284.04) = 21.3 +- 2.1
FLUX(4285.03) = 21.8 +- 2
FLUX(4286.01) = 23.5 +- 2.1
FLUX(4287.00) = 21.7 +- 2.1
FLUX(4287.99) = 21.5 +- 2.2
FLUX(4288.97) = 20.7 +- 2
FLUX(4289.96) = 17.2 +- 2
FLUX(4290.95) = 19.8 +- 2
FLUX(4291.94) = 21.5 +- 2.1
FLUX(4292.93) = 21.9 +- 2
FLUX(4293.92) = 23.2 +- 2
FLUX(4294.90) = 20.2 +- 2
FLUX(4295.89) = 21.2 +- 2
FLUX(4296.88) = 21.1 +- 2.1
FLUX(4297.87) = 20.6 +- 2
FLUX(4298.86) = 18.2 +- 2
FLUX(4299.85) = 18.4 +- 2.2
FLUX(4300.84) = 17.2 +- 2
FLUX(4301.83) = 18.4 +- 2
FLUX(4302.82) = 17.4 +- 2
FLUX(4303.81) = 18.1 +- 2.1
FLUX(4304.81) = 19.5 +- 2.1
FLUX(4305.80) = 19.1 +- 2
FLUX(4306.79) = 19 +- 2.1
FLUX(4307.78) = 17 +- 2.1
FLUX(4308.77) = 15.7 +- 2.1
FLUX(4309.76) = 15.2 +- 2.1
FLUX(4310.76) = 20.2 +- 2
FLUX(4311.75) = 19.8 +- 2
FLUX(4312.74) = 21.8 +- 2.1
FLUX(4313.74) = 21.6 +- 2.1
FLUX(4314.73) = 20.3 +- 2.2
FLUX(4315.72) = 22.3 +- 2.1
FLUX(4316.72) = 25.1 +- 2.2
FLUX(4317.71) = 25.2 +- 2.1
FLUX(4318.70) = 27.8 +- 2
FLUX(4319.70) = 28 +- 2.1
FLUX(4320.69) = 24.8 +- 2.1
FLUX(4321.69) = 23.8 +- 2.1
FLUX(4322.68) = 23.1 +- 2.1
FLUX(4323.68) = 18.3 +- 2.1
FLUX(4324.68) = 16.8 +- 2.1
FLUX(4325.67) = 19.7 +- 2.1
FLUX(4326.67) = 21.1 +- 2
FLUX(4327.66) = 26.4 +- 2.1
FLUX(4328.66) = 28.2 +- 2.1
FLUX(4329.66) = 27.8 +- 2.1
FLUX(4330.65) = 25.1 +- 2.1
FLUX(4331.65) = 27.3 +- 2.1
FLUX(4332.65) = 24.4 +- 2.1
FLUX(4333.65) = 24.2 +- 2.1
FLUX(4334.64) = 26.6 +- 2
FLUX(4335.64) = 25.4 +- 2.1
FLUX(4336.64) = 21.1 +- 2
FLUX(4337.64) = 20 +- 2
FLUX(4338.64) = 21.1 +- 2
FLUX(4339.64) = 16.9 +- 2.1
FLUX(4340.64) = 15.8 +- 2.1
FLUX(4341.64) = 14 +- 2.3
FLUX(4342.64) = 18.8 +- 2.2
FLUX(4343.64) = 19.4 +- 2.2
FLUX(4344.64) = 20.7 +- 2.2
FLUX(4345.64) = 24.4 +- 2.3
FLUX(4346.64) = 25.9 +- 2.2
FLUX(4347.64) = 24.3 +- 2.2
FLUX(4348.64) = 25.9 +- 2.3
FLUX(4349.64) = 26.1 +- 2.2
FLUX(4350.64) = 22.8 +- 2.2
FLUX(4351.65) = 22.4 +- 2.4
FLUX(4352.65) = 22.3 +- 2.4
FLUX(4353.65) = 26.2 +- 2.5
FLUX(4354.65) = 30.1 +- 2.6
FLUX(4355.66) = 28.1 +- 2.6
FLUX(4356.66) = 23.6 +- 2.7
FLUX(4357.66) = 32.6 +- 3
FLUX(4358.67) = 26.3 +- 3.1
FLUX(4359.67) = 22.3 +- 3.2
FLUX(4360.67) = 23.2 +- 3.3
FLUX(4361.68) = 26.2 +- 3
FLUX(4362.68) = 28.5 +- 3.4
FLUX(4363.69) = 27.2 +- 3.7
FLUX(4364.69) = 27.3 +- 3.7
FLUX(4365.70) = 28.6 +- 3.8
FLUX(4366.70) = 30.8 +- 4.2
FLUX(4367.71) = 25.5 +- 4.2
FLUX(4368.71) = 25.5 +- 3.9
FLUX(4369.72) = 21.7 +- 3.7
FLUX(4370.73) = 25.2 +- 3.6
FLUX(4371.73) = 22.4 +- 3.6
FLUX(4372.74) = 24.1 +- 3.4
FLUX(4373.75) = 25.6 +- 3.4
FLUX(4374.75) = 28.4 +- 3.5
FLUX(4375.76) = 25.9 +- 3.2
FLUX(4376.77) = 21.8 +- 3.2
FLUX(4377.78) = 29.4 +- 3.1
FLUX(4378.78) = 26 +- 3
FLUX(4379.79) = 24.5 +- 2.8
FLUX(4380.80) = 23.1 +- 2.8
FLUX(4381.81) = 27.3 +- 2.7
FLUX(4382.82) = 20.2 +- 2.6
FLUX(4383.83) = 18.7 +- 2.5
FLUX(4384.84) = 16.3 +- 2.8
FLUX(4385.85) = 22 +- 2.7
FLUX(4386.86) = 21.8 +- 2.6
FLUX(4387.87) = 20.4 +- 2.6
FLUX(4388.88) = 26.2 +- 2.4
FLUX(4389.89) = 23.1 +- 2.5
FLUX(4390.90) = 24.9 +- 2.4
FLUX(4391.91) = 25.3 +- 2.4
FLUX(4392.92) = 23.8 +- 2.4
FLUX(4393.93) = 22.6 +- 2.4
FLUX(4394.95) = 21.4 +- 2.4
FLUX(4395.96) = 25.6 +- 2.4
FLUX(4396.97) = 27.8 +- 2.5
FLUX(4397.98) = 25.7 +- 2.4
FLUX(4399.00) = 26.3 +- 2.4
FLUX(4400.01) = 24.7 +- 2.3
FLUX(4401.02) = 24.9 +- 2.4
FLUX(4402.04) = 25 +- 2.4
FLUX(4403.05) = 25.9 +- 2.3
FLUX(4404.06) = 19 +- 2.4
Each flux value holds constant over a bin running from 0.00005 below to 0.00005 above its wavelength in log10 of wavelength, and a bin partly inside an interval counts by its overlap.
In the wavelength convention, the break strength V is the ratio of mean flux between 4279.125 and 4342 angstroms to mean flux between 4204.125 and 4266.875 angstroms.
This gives 0.89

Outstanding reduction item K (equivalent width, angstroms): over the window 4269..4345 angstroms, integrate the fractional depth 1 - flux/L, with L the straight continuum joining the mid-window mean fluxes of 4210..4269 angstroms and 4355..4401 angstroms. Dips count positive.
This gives 9.3 angstroms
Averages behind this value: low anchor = 23.7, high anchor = 24.9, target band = 21.3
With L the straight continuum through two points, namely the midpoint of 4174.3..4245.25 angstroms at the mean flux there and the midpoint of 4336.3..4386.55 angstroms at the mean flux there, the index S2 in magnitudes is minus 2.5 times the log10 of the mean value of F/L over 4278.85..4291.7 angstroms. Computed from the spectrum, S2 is 0.13 mag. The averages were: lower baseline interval 23.7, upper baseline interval 23.9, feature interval 21.2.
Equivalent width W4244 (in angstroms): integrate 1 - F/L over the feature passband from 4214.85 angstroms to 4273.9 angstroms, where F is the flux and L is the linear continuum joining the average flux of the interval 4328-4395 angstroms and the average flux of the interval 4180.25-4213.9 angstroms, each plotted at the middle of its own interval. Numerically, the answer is 1.5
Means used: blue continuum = 23.8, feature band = 23.3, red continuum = 24.1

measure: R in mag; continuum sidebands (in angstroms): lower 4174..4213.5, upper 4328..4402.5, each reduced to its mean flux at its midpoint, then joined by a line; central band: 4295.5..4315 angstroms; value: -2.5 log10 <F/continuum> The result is 0.26 mag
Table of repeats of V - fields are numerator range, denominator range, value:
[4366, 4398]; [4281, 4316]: 1.21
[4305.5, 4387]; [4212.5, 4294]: 1.02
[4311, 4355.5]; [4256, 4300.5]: 1.04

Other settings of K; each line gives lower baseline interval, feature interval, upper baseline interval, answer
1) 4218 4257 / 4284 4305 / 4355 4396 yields 3.3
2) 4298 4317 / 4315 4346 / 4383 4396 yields -4.2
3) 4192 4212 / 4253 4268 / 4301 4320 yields -1.8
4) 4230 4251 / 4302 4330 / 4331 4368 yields 2.9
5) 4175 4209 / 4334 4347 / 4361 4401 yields 2.0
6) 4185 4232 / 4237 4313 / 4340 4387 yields 6.9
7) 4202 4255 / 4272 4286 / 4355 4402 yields 1.0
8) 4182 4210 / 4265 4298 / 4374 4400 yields 2.7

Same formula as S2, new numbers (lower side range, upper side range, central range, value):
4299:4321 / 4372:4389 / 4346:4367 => -0.16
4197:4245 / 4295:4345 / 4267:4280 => 0.02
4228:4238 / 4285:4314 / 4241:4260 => -0.04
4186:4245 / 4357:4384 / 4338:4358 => 0.10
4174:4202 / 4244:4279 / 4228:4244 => -0.01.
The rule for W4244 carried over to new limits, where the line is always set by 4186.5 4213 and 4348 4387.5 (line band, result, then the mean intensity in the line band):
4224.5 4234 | 0.6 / 22.4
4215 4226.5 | 0.4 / 23.2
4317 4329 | 0.5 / 23.6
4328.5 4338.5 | 0.0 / 24.8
